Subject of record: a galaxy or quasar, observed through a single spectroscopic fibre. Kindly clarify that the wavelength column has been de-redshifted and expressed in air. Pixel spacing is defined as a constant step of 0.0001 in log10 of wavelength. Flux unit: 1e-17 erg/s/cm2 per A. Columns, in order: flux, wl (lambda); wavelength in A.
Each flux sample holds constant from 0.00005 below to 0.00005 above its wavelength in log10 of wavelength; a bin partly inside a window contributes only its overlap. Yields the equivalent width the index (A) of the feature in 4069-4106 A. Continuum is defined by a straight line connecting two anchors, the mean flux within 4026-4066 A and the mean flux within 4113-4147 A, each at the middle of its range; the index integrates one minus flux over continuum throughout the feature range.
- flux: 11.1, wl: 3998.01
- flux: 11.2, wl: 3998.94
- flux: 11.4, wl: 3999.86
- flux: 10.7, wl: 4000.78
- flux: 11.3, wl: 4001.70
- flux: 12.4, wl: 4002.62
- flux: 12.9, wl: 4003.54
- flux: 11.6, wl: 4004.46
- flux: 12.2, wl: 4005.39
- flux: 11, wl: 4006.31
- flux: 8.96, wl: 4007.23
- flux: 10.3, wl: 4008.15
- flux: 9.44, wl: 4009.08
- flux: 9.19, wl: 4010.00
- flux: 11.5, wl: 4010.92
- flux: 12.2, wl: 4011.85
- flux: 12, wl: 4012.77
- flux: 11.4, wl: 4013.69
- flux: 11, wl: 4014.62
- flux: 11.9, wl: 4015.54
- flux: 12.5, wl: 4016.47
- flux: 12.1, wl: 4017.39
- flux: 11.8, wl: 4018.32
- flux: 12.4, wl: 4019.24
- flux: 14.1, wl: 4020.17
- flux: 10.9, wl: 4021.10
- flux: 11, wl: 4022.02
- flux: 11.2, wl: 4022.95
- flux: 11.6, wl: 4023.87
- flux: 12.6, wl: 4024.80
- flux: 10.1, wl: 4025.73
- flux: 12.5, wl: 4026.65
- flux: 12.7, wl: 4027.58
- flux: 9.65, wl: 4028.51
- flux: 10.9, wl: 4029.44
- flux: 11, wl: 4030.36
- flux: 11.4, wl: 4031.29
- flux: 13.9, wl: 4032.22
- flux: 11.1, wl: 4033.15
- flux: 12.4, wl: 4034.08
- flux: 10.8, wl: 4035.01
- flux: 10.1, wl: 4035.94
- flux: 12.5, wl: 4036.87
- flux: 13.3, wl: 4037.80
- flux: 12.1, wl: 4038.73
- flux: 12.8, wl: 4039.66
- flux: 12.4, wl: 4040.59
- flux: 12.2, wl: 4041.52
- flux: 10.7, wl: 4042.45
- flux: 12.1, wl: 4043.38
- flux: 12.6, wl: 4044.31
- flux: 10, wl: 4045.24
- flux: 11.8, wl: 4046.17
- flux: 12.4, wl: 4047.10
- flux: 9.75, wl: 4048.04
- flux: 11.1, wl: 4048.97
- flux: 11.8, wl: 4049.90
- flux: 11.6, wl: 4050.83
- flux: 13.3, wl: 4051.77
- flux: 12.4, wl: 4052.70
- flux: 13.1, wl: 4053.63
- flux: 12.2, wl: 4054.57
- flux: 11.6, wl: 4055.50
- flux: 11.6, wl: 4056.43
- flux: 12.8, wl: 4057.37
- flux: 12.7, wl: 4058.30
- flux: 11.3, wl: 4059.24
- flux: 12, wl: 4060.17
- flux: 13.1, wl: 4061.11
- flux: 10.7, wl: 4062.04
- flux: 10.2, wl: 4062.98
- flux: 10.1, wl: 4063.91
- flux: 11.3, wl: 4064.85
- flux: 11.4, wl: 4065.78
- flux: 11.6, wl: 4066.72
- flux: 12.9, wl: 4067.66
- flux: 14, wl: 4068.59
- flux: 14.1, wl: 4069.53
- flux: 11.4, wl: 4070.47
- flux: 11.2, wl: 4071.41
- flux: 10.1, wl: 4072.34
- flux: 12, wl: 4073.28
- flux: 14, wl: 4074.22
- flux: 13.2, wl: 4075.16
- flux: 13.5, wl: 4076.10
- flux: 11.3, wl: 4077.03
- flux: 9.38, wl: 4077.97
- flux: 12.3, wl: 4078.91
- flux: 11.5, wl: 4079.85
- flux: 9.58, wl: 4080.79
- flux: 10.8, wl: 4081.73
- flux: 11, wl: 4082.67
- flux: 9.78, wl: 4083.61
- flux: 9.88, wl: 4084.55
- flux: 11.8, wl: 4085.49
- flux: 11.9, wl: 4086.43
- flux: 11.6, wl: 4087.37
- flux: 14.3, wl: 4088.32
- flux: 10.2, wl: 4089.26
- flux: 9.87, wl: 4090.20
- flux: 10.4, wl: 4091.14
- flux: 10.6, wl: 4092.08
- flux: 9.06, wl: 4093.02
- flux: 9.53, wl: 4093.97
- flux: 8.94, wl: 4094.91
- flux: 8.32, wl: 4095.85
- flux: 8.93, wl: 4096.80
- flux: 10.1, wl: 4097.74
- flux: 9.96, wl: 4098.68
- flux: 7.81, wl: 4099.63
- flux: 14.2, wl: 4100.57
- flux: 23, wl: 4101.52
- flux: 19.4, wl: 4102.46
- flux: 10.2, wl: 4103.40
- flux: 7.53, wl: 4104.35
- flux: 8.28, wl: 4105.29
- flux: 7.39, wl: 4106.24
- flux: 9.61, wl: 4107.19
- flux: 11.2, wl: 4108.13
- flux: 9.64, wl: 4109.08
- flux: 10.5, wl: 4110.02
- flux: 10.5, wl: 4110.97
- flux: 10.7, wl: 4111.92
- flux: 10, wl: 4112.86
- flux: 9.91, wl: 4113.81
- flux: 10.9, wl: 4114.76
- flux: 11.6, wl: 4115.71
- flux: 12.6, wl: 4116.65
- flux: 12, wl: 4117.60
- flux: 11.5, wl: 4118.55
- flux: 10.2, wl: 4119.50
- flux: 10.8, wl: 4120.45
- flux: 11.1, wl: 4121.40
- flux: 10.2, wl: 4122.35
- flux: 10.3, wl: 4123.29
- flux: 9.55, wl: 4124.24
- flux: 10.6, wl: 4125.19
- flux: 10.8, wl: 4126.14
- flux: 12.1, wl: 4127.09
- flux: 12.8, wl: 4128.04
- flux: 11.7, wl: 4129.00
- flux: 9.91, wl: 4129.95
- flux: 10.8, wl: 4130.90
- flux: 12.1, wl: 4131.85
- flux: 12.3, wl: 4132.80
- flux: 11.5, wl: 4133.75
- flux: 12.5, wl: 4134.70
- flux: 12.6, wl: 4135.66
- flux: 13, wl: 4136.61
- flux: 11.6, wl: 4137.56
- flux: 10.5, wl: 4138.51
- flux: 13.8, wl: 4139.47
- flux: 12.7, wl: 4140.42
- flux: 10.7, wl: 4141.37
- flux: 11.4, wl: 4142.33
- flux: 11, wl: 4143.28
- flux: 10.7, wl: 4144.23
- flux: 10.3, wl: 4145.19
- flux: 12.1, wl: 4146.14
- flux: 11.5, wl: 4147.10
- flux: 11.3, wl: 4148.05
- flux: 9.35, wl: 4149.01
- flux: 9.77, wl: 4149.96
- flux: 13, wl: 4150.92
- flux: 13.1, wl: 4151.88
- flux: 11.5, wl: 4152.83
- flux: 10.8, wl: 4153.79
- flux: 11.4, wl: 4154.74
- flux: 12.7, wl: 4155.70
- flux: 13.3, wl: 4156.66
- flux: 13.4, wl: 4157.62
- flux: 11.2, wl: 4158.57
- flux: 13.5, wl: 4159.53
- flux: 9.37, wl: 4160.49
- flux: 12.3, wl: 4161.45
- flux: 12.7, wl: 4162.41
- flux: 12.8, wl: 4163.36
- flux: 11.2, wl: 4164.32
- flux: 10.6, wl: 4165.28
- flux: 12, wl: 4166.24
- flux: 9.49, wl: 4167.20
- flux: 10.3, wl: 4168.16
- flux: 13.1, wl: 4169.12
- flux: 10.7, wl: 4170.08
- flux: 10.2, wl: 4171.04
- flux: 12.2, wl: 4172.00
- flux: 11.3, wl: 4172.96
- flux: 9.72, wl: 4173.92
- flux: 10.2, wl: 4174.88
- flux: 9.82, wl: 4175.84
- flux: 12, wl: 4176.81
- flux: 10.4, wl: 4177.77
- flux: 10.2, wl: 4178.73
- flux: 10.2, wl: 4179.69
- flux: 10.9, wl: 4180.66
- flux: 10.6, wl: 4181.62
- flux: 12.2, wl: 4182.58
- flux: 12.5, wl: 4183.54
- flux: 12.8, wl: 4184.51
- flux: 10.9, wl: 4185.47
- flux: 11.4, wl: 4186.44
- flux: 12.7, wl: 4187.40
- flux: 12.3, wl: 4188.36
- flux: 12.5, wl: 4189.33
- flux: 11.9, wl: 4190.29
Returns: 0.9 A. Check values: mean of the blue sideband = 11.7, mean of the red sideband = 11.4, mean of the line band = 11.3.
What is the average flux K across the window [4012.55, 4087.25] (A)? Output 11.7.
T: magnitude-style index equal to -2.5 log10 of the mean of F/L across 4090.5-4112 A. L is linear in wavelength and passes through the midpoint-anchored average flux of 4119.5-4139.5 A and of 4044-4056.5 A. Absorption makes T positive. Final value 0.08 mag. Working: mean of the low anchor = 11.8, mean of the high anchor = 11.4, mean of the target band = 10.7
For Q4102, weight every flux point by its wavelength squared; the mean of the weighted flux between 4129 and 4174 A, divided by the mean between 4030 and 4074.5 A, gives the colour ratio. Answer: 1.0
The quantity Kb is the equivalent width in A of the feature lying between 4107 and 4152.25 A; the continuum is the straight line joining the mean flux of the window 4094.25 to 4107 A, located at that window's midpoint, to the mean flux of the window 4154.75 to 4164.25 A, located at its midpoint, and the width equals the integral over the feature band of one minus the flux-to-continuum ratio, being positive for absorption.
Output 1.6 A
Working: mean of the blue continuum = 11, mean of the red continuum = 12.3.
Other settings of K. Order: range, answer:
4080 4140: 11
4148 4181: 11.3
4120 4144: 11.5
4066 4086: 11.7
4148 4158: 11.8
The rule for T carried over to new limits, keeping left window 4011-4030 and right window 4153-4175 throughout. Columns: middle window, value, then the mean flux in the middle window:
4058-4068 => 0.012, 11.5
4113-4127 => 0.068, 10.9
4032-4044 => -0.028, 12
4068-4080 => -0.049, 12.2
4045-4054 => -0.007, 11.8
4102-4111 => 0.118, 10.4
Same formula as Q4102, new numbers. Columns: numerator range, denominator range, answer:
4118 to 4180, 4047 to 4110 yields 1.03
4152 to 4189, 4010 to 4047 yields 1.05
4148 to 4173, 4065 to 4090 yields 1.03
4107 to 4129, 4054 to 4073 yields 0.94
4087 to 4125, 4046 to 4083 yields 0.93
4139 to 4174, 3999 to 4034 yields 1.08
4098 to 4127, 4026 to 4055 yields 0.97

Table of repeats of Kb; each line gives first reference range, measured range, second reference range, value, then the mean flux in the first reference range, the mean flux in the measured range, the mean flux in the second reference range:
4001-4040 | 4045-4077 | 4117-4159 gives -1.1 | 11.6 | 12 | 11.5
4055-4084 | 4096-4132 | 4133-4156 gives 1.9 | 11.7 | 11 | 11.6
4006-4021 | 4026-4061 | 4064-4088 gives -1.1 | 11.4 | 11.9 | 11.6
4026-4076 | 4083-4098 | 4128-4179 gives 1.8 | 11.9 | 10.3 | 11.5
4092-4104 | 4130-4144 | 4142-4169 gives -0.3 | 11.5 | 11.8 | 11.5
